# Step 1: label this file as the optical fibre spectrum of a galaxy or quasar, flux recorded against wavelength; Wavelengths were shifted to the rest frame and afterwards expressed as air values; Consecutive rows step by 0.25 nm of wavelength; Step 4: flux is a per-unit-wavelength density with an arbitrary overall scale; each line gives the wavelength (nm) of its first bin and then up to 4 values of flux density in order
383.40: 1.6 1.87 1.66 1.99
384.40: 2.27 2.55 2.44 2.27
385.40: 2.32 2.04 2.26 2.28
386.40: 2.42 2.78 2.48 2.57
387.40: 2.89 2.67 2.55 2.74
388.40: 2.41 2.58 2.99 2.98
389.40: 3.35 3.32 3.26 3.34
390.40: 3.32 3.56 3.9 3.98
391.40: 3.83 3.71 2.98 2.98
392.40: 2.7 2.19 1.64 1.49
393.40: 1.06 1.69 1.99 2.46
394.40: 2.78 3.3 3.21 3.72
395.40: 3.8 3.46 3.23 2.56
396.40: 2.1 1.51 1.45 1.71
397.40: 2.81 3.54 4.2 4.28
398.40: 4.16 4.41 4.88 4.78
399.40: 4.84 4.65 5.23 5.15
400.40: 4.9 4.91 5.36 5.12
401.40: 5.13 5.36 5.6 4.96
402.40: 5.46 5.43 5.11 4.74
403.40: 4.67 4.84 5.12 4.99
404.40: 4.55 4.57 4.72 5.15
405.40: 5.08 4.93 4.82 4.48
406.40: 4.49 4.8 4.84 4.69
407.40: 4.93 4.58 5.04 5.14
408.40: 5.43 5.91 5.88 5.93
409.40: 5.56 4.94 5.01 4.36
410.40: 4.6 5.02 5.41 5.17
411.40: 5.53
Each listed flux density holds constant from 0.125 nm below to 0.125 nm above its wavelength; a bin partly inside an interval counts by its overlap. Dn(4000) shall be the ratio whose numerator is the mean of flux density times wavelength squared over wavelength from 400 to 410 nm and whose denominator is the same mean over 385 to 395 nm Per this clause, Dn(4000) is 2.00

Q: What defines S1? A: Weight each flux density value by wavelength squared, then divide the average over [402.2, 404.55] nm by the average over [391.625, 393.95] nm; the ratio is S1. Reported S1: 2.40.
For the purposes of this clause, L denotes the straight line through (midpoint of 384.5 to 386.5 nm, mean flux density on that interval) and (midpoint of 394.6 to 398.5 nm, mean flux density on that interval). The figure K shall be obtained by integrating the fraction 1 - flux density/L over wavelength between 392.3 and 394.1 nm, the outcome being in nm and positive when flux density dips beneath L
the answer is 0.63 nm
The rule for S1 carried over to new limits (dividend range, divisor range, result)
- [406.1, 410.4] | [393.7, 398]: 1.93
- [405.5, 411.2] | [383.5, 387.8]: 2.42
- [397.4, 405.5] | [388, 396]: 1.73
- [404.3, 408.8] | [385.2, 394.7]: 1.96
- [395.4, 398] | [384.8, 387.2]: 1.20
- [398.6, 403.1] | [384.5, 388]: 2.22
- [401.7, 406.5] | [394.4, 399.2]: 1.56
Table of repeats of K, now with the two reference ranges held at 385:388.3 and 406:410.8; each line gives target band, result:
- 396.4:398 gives 0.54 nm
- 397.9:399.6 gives -0.28 nm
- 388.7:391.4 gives -0.48 nm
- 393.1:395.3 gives 0.61 nm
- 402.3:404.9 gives -0.27 nm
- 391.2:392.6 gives -0.06 nm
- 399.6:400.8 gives -0.27 nm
